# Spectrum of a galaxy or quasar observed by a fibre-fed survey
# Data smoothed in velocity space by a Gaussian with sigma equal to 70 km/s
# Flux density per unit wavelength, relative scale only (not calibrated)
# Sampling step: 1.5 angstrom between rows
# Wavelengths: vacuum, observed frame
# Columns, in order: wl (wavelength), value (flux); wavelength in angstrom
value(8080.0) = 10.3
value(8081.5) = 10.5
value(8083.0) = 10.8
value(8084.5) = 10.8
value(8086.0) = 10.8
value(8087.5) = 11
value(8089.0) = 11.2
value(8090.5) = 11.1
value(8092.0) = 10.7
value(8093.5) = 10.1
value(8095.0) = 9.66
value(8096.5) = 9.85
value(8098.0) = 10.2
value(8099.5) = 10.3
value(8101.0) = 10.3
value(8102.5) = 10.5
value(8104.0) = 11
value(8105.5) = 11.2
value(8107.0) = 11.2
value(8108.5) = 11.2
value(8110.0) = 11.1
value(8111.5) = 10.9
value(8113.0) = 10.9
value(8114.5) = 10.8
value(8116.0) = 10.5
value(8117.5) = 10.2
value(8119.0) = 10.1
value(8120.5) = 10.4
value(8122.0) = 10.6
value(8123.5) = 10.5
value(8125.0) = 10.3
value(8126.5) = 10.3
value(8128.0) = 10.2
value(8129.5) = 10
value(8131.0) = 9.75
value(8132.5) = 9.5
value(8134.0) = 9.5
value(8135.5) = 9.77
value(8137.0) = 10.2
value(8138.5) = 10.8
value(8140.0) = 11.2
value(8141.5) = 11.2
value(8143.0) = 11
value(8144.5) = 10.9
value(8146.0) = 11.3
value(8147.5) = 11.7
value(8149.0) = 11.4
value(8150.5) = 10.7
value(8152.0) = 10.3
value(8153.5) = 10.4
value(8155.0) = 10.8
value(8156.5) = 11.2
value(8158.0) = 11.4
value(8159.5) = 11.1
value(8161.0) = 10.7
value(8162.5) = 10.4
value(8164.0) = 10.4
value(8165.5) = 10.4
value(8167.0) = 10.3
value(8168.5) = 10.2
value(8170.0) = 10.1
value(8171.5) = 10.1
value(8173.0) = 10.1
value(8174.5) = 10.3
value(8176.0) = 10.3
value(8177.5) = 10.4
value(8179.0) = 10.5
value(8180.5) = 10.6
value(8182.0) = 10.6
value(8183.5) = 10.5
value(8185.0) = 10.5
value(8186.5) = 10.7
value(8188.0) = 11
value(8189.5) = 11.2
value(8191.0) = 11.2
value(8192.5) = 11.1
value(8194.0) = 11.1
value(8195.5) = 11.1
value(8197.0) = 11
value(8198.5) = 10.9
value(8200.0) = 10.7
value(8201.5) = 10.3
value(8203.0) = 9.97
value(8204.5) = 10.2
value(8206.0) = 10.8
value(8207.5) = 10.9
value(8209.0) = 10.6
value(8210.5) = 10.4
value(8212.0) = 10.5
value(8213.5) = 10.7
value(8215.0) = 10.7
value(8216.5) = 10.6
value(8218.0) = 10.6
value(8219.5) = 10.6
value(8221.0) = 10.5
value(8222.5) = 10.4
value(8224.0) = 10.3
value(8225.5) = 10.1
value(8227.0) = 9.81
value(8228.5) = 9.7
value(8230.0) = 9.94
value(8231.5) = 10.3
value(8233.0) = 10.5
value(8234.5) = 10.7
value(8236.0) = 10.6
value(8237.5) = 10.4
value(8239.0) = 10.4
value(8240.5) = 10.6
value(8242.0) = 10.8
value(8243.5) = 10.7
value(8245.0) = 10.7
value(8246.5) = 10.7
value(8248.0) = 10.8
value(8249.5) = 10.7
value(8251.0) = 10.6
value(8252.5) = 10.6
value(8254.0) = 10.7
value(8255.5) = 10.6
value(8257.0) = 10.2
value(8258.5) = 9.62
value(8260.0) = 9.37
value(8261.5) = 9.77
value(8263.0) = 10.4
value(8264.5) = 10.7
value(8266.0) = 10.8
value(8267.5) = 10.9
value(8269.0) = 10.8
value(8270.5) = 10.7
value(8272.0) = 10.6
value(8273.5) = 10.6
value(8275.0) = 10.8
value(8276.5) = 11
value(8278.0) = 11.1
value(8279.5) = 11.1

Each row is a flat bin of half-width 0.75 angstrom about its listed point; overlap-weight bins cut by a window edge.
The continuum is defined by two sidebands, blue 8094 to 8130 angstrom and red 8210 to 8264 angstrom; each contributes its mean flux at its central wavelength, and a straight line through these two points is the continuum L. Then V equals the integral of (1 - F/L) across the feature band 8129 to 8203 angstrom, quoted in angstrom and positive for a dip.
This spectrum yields -1.1 angstrom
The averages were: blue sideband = 10.5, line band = 10.6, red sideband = 10.4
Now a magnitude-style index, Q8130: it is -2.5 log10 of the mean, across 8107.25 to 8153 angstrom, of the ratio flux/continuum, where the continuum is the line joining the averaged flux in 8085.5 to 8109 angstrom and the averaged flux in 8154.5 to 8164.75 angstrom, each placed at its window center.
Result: 0.02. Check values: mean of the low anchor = 10.6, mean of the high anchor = 10.9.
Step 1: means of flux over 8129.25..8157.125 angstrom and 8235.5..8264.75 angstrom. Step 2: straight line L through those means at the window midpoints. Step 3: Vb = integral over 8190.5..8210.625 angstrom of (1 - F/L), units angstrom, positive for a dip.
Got -0.4 angstrom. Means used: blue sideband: 10.6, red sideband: 10.4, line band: 10.7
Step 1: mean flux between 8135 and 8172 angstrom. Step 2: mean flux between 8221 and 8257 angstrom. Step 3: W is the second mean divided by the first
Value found 0.97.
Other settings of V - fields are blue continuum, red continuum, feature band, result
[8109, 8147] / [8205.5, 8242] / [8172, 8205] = -0.6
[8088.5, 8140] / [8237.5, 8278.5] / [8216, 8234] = 0.4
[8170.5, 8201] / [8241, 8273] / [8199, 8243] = 0.7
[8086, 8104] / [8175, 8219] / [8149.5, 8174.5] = 0.2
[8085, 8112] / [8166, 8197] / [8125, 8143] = 0.7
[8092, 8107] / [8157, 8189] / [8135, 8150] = -0.7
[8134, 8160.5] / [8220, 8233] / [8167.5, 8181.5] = 0.4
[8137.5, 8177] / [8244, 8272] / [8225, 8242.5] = 0.4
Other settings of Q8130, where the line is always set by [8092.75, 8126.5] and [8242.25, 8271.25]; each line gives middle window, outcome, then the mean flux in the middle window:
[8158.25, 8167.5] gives -0.01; 10.6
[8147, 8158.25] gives -0.04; 11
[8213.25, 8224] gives -0.01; 10.6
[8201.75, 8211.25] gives 0.00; 10.5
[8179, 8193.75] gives -0.03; 10.8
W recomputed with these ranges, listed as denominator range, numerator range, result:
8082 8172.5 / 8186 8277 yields 1.00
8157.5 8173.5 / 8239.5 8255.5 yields 1.02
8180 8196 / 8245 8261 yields 0.96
